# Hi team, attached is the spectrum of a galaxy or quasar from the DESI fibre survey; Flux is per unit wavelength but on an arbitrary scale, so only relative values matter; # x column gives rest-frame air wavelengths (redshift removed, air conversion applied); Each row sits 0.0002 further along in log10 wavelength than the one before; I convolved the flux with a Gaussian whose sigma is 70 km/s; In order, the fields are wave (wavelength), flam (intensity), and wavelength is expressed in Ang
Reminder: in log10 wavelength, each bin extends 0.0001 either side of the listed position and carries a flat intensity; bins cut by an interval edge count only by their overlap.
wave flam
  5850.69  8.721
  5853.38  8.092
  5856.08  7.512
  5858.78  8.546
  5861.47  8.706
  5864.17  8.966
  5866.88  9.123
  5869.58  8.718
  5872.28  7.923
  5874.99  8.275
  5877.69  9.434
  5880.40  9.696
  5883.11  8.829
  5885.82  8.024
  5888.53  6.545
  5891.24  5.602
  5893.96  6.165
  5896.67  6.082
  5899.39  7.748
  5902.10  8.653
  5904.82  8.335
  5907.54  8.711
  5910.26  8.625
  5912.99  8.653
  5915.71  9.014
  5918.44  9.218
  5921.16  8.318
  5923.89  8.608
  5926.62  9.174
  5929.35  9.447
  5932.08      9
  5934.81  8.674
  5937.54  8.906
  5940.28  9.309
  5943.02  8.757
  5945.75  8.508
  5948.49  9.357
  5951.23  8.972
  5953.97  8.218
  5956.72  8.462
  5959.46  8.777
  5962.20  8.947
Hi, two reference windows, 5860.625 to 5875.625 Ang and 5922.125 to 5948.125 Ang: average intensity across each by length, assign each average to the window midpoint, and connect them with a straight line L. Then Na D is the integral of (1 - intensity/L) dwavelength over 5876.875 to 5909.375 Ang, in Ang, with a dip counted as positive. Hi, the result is 3.5 Ang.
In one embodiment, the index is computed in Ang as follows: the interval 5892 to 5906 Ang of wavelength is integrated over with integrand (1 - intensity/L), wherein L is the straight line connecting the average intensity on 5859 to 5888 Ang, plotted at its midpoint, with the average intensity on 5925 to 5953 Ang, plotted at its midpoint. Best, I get 2.4 Ang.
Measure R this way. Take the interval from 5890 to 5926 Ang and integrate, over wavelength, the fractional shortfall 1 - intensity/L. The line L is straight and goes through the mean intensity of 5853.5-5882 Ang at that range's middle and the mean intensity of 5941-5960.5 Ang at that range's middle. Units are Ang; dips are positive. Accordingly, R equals 2.9 Ang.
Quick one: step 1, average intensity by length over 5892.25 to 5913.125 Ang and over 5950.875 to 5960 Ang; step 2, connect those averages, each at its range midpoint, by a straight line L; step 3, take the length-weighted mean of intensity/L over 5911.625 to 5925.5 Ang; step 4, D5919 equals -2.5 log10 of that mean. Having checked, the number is -0.10 mag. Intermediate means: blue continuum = 7.79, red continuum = 8.55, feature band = 8.77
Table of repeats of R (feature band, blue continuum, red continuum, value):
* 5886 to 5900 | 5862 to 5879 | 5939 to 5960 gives 3.6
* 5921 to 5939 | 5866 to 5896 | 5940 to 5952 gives -0.4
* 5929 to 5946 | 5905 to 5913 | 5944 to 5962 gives -0.5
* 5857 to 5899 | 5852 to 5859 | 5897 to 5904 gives -0.5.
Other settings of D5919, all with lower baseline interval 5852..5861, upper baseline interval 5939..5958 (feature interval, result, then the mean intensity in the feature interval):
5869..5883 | -0.07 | 8.82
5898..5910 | 0.01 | 8.38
